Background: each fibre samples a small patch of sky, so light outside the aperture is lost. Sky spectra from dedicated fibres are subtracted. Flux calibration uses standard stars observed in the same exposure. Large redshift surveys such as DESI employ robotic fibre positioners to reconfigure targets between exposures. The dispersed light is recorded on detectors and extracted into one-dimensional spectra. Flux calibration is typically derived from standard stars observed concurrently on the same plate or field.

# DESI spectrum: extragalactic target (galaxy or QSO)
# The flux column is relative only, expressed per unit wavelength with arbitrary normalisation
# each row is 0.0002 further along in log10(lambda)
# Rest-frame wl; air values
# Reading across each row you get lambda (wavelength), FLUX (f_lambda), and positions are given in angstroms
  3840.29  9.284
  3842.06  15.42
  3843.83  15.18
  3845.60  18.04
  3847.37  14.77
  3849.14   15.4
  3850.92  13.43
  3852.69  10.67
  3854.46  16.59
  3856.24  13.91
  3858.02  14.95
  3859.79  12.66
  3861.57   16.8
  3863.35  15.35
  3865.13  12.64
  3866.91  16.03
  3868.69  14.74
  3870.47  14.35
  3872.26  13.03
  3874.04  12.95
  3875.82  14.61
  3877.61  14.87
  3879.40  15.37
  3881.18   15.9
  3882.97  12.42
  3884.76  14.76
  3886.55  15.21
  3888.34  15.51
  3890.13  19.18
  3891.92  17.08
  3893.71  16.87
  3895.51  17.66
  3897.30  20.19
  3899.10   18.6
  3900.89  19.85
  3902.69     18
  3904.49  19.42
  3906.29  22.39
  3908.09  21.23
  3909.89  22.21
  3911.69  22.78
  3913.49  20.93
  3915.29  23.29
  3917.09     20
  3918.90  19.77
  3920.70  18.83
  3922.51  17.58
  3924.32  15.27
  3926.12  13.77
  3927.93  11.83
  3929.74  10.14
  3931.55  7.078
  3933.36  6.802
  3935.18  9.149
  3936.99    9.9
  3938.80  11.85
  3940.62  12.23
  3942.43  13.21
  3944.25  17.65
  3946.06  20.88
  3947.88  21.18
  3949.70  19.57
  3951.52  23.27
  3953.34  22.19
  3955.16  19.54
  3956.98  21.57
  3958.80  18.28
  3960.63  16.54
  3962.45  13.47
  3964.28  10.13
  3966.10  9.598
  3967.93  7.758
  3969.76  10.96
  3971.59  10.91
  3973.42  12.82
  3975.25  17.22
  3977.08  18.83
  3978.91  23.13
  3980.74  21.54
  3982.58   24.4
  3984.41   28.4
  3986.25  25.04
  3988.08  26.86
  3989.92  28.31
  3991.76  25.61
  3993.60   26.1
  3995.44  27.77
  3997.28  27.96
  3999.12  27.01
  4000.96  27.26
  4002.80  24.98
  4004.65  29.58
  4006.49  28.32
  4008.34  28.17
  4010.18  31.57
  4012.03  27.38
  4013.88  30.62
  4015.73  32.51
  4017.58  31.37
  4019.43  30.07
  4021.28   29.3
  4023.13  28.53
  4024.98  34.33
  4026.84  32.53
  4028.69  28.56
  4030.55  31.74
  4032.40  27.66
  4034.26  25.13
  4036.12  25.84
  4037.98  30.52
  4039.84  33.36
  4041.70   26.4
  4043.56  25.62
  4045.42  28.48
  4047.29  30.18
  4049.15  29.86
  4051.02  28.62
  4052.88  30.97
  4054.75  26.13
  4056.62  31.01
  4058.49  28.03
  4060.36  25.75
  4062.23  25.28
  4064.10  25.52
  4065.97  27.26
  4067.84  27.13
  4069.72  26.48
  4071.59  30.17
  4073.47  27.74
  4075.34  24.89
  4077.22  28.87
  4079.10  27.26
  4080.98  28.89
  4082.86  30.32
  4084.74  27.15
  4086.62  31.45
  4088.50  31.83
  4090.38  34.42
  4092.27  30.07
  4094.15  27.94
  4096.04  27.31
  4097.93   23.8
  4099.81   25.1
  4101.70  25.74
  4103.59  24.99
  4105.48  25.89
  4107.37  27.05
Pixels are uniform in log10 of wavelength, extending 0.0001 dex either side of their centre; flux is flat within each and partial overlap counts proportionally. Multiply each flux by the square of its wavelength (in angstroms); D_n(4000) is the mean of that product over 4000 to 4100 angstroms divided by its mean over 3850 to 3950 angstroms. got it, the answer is 1.94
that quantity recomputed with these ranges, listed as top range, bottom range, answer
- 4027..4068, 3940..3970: 1.79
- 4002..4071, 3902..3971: 1.86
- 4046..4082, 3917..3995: 1.70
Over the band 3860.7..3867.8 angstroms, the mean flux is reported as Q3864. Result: 15.2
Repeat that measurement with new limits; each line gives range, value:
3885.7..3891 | 16.6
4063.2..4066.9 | 26.4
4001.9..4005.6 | 27.3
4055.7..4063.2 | 27.5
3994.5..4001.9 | 27.5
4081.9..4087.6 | 29.7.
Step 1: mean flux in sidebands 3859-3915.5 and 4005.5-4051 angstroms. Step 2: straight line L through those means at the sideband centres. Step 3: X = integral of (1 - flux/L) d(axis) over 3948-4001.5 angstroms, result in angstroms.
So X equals 9.7 angstroms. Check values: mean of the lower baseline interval 17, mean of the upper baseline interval 29.5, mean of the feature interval 20.4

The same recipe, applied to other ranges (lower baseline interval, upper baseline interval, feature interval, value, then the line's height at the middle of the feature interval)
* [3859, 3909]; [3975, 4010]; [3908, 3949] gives 8.5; 20.3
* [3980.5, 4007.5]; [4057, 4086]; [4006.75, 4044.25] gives -3.5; 27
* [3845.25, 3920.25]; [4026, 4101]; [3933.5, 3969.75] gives 9.9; 21.2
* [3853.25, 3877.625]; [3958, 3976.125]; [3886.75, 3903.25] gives -4.8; 14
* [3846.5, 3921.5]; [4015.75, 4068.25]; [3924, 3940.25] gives 7.9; 20.5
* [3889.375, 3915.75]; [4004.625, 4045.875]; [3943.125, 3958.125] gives 2.0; 23.7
